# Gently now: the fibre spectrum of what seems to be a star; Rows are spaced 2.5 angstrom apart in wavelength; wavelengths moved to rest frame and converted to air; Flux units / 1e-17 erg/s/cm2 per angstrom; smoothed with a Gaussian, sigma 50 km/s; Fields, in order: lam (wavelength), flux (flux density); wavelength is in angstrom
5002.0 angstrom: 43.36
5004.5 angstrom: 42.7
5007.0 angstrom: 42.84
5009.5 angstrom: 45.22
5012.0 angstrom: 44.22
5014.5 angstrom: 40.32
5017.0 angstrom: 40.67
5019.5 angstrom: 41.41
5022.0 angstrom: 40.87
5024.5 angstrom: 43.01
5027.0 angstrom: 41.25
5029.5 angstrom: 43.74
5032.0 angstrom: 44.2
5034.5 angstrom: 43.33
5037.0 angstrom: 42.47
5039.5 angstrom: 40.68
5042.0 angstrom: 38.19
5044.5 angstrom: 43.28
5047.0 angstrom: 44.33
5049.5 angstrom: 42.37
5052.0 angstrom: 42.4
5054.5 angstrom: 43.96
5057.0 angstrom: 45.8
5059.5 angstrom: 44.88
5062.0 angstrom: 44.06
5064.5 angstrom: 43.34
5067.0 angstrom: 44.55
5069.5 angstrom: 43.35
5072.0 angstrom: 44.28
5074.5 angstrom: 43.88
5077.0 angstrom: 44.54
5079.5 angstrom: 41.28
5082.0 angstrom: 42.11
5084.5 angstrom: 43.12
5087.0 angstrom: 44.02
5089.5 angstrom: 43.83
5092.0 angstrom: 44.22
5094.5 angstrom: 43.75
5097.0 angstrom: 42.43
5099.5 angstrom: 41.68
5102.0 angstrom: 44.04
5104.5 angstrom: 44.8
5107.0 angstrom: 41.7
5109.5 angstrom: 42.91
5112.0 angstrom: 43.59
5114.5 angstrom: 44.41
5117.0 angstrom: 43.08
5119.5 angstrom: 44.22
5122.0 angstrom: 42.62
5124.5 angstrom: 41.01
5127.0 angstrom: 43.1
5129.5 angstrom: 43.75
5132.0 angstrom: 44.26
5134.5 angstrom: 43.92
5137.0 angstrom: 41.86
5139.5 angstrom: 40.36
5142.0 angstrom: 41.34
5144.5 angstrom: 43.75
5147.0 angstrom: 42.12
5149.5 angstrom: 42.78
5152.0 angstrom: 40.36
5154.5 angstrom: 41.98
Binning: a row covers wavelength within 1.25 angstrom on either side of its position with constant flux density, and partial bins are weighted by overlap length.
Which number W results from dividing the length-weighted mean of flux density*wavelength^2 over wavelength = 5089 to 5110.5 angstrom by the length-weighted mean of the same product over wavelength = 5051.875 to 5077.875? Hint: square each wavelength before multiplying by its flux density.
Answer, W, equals 0.99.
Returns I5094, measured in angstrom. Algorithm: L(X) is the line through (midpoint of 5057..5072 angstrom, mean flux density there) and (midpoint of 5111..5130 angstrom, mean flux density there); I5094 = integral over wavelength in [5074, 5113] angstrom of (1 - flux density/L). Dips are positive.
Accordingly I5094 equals 0.4 angstrom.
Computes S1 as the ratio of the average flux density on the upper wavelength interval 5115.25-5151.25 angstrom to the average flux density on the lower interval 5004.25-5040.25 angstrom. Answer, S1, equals 1.0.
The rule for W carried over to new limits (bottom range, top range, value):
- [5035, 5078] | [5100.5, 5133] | 1.02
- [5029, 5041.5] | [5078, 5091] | 1.03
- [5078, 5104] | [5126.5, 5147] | 1.01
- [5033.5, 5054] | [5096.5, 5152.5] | 1.05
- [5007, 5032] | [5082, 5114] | 1.05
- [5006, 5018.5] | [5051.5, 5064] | 1.06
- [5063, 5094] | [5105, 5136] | 1.01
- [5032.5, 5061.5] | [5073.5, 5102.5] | 1.02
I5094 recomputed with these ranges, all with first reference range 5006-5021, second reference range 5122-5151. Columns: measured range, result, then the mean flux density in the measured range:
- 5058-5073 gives -0.6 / 44.1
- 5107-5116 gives -0.2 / 43.4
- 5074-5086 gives -0.1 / 43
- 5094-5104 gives -0.1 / 43.1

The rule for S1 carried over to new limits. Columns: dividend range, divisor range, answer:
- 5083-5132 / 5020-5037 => 1.02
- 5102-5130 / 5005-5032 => 1.02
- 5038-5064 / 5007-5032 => 1.01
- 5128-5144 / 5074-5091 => 0.99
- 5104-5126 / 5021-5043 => 1.03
